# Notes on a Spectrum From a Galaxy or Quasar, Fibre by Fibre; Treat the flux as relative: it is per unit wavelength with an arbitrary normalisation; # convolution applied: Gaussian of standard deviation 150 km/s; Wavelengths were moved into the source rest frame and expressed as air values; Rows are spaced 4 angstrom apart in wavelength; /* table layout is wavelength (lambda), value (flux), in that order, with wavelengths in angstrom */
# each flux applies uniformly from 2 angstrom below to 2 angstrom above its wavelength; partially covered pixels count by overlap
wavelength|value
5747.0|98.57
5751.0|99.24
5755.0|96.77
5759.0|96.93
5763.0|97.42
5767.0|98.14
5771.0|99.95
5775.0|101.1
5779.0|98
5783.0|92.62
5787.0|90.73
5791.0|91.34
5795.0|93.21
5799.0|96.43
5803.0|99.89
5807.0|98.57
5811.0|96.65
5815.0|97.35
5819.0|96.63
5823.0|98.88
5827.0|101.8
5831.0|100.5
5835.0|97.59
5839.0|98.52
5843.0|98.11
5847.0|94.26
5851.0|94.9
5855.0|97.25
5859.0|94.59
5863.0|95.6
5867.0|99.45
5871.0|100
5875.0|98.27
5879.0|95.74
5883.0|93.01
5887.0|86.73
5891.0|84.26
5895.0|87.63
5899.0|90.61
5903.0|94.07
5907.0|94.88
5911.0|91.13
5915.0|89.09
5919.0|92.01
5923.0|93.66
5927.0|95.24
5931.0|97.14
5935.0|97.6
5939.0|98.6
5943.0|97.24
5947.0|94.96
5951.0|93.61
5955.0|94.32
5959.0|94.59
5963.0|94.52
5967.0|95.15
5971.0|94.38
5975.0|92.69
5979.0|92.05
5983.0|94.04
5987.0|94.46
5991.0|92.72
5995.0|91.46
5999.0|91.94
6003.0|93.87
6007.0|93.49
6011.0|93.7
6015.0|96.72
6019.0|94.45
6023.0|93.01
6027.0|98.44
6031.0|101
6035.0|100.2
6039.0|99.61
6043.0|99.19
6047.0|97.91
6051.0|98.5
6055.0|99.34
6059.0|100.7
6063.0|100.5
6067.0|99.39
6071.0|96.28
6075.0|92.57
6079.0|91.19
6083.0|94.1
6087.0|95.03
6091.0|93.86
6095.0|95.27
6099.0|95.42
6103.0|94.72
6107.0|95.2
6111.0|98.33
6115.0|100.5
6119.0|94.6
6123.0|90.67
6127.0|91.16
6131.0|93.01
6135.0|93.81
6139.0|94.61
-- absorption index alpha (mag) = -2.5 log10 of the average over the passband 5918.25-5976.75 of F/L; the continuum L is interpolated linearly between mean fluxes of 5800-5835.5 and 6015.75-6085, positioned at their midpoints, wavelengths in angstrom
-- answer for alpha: 0.032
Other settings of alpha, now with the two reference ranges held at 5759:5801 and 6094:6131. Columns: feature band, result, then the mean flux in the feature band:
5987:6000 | 0.03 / 92.4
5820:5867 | -0.02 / 97.5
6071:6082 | 0.03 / 92.9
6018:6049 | -0.03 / 98.1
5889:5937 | 0.04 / 92.3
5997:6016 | 0.02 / 93.8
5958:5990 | 0.02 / 93.9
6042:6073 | -0.04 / 99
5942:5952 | 0.00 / 95.2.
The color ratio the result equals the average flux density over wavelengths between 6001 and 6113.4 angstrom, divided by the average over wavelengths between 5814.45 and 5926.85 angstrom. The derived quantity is 1.02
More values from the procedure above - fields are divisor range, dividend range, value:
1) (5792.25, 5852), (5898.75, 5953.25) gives 0.97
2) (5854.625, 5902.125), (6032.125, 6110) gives 1.04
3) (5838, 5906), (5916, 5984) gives 1.01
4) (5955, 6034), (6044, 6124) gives 1.02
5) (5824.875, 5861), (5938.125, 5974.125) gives 0.98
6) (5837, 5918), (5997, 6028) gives 1.00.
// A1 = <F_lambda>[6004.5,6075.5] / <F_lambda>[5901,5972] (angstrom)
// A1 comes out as 1.03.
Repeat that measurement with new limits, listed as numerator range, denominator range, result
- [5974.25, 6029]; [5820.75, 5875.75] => 0.96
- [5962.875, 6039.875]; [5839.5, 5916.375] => 1.01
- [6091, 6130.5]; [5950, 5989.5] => 1.01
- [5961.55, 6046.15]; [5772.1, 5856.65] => 0.98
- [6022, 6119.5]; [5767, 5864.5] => 1.00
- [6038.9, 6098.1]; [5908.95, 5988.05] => 1.03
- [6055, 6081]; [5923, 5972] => 1.01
